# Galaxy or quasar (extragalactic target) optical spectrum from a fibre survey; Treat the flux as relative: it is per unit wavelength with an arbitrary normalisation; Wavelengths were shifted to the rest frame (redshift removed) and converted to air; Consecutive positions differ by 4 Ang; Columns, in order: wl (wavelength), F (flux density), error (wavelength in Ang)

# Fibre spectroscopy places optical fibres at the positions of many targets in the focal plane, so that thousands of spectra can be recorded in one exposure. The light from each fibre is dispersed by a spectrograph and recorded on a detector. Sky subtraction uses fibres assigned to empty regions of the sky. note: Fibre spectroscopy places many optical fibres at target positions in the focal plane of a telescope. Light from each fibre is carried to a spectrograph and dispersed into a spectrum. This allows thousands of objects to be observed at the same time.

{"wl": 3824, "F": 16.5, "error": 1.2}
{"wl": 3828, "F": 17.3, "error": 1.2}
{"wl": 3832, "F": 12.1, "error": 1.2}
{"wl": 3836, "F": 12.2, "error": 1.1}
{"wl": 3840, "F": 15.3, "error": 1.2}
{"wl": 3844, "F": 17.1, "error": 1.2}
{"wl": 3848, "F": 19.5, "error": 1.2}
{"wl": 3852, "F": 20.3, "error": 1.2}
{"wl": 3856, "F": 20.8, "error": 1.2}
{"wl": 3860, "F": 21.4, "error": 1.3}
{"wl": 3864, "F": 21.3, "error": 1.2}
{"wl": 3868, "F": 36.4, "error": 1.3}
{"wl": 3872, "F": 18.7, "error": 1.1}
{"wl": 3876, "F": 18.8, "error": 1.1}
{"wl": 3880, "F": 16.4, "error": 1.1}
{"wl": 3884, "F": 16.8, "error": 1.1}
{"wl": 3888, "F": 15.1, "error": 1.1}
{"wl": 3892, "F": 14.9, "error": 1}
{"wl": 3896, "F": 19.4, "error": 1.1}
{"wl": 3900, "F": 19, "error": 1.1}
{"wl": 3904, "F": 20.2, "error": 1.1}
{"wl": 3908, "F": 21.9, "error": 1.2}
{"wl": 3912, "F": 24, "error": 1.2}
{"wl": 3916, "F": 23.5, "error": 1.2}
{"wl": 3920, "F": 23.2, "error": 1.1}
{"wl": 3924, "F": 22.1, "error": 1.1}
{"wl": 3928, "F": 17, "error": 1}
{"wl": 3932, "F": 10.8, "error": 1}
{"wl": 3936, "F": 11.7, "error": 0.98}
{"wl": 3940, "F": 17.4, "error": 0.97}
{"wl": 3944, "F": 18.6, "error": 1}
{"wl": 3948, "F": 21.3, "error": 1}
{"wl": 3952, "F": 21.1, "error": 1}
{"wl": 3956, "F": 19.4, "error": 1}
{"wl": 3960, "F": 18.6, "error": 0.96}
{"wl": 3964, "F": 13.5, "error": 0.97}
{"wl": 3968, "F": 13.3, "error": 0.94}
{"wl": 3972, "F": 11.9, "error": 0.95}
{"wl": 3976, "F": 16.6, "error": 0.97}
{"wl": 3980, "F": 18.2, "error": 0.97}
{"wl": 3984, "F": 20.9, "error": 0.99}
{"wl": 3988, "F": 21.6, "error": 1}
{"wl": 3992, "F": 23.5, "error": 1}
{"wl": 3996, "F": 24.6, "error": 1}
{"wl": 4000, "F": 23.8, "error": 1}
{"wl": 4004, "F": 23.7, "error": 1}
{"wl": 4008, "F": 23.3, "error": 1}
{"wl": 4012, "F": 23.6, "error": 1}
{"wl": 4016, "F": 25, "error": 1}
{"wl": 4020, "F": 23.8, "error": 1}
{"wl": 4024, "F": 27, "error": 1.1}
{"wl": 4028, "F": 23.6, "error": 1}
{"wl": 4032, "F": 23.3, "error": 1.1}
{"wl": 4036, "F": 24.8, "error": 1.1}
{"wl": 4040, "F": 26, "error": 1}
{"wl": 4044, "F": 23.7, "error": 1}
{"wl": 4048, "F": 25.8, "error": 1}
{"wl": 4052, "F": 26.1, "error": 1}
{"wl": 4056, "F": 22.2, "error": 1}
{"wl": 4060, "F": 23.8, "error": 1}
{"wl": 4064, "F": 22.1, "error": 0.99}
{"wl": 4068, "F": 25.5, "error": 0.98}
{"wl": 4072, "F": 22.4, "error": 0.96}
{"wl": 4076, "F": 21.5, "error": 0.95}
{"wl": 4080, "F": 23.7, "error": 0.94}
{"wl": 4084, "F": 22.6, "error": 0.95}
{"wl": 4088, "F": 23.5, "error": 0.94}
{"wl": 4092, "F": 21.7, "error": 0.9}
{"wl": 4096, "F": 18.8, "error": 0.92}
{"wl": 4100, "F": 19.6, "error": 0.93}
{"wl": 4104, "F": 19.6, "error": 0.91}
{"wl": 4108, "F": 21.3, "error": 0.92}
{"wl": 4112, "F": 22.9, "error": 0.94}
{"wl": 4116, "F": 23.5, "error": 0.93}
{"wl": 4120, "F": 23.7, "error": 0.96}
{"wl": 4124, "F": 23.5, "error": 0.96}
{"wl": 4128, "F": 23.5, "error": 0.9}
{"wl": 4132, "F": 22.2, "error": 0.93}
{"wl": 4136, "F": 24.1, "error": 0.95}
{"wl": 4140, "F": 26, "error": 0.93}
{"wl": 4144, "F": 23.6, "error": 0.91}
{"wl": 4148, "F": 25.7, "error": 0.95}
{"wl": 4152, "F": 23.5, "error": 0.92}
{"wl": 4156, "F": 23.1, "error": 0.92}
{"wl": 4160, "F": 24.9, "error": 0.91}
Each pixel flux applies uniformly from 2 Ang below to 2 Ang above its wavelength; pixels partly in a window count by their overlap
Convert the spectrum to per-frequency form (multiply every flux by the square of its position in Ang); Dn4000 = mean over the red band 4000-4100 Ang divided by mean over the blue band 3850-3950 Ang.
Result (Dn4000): 1.29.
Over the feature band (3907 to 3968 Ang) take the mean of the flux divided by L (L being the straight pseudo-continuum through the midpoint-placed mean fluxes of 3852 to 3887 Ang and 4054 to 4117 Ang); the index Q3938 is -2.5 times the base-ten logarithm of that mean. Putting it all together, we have 0.15 mag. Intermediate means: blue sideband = 21.1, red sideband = 22.1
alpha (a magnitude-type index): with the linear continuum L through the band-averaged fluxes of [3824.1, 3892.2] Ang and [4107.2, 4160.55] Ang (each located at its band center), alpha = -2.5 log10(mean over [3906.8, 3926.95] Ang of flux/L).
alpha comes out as -0.158 mag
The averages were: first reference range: 18.5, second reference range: 23.7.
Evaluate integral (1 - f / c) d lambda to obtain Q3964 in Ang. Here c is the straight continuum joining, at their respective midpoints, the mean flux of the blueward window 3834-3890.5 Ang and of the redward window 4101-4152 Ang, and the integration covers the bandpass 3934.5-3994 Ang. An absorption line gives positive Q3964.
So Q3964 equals 8.3 Ang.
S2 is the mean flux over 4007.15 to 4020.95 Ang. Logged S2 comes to 24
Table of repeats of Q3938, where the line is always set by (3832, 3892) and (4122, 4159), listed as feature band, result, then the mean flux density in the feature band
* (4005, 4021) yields -0.109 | 23.9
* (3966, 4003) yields 0.089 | 19.5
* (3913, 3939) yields 0.101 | 18.3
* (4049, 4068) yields -0.067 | 23.9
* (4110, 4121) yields 0.007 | 23.3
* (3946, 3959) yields 0.005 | 20.4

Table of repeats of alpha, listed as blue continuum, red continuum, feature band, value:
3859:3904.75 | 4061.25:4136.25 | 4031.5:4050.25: -0.147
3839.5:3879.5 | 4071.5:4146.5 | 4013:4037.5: -0.118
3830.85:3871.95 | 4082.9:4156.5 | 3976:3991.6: 0.060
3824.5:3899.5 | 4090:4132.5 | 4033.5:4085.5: -0.132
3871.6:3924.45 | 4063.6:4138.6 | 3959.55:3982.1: 0.332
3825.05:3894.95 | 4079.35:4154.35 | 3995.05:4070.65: -0.139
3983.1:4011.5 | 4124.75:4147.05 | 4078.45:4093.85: 0.037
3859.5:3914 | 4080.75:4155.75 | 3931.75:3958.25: 0.186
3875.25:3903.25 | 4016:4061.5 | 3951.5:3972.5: 0.265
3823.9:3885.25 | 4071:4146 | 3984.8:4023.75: -0.130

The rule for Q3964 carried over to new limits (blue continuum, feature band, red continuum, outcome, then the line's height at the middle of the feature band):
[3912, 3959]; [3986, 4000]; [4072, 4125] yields -2.3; 20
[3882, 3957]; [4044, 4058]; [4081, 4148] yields -2.1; 21.4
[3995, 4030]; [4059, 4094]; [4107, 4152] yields 1.4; 23.9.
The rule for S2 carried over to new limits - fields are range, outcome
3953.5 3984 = 16.3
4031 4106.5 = 23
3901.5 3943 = 19.2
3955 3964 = 17.7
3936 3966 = 18.1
